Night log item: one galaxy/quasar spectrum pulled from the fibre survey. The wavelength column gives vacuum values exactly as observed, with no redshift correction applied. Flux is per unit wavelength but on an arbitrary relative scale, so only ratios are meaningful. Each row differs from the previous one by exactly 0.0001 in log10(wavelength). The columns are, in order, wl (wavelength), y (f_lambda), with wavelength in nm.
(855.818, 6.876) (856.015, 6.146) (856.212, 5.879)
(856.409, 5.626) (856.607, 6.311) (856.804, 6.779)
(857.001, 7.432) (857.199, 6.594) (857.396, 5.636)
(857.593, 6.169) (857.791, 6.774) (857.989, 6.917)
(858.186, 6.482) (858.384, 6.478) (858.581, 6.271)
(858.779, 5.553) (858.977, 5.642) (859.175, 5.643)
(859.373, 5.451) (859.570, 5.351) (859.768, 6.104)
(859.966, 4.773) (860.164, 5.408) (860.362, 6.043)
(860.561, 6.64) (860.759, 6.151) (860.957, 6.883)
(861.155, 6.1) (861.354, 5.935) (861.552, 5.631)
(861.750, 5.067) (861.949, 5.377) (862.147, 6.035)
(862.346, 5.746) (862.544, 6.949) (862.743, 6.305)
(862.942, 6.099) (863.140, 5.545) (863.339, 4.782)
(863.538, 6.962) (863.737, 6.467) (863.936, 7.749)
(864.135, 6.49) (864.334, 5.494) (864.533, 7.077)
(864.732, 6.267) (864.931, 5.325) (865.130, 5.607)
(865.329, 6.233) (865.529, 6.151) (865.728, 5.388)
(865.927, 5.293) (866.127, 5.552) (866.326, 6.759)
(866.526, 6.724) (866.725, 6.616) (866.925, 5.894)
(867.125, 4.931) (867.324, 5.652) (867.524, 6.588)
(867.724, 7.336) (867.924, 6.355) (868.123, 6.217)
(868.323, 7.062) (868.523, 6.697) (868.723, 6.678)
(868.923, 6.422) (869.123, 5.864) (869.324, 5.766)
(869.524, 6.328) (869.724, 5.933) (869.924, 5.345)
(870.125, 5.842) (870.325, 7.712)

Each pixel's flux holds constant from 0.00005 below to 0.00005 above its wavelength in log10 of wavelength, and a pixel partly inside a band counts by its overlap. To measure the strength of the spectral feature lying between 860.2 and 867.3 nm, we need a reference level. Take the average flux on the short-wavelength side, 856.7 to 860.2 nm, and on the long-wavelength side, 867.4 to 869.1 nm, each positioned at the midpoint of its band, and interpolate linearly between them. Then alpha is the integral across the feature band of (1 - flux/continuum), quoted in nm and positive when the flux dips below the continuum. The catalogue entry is 0.36 nm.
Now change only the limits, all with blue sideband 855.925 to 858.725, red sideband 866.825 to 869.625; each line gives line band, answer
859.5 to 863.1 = 0.238 nm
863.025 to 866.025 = 0.120 nm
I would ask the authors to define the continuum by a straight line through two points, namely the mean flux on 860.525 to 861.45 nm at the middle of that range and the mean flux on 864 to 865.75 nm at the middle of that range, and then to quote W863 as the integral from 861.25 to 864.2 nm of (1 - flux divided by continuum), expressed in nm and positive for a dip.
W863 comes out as 0.06 nm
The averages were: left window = 6.32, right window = 6.07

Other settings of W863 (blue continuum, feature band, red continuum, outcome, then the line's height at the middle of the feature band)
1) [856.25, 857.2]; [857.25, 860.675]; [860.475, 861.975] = 0.15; 6.25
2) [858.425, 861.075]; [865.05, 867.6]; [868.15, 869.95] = 0.08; 6.15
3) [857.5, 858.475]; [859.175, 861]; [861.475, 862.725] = 0.11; 6.19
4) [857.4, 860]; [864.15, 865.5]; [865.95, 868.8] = 0.04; 6.23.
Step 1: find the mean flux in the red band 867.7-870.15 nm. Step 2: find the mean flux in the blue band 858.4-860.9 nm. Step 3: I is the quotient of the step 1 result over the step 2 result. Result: 1.08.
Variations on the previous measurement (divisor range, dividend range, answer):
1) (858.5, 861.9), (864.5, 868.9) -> 1.07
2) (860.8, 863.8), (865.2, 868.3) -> 1.02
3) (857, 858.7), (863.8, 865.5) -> 0.97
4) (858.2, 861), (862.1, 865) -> 1.06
